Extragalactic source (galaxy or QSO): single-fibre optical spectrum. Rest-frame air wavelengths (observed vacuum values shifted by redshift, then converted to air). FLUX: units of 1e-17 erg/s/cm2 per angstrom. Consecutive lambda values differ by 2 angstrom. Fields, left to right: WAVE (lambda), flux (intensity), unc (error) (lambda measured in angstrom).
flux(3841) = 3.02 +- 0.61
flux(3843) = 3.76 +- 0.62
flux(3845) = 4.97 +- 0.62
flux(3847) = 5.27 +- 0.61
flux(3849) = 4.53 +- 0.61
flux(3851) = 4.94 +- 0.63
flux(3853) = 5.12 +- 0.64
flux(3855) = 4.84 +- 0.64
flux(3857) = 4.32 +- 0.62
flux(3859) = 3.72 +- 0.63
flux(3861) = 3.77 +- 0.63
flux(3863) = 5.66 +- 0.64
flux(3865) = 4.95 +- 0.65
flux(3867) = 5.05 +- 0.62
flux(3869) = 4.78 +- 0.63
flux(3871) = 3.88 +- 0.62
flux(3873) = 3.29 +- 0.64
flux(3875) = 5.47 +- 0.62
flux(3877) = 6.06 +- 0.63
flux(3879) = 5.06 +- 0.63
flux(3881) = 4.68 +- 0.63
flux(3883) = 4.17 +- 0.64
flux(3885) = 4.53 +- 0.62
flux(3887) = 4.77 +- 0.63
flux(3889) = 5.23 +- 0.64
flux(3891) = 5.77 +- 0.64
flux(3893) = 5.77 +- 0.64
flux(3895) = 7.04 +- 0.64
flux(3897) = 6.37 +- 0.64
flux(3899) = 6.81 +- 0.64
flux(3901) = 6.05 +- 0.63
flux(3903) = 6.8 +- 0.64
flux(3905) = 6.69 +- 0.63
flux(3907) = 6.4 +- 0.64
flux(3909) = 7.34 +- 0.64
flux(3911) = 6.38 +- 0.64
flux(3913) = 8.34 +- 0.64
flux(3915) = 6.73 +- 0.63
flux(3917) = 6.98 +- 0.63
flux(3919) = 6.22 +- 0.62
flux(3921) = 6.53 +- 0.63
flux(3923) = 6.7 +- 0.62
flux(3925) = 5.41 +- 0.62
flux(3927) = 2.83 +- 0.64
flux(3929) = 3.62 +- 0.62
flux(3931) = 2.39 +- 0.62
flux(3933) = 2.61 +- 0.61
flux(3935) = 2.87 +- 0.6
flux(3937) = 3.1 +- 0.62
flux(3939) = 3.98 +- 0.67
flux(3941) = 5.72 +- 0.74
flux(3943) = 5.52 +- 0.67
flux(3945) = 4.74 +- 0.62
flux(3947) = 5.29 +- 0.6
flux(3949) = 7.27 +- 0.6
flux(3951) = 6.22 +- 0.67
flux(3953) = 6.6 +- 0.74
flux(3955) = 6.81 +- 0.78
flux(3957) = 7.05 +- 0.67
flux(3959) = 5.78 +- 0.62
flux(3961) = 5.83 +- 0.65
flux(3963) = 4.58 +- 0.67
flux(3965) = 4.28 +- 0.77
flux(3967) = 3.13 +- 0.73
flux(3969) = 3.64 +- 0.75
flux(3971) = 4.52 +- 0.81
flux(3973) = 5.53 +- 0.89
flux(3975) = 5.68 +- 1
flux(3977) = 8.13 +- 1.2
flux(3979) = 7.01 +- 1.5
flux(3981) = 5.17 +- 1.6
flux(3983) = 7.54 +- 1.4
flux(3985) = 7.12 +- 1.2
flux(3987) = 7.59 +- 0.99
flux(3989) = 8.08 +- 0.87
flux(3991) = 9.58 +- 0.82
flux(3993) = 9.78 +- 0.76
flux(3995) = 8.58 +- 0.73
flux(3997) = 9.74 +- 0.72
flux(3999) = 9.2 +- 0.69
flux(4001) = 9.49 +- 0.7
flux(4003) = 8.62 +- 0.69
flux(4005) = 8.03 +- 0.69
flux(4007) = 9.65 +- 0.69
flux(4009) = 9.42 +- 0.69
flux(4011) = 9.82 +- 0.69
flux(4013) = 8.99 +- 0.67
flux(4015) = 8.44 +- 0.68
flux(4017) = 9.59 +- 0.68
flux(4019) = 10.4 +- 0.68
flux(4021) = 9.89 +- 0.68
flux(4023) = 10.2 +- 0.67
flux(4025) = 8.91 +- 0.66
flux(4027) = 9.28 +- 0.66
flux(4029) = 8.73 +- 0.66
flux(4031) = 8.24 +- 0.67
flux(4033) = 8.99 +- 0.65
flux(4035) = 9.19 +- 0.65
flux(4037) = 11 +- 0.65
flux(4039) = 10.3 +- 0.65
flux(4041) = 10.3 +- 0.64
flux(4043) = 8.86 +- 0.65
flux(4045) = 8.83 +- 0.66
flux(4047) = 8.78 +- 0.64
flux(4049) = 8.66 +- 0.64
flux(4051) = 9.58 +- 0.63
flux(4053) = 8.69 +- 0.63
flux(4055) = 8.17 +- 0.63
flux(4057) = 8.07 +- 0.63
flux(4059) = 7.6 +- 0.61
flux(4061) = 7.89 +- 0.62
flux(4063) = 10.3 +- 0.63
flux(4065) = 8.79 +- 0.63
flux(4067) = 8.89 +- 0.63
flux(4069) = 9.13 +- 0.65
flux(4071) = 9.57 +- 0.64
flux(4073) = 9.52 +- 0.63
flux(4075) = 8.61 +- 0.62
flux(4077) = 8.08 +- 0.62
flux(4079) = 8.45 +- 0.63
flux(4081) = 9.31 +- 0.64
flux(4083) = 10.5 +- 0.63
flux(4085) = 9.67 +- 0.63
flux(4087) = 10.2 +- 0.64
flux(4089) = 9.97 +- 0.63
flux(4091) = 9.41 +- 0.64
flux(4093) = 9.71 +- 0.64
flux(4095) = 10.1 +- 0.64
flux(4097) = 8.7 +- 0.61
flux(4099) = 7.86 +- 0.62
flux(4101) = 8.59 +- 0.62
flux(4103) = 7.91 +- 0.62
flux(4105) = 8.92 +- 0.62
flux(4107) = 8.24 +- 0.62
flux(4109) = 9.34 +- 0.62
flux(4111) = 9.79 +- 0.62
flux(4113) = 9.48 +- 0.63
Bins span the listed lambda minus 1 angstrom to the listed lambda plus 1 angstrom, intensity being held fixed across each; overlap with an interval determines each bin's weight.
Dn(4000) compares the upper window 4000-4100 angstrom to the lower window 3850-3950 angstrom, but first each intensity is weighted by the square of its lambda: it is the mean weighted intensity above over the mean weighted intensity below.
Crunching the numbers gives 1.9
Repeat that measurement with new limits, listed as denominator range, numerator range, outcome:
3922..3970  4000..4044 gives 2.02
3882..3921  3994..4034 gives 1.56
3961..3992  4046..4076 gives 1.51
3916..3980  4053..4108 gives 1.84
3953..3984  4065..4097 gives 1.75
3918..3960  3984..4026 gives 1.84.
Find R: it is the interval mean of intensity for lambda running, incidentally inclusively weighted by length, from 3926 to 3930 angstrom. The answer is 3.23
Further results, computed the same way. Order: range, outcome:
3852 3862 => 4.35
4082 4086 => 10.1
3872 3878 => 4.94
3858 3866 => 4.53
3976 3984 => 6.96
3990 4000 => 9.38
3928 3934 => 2.87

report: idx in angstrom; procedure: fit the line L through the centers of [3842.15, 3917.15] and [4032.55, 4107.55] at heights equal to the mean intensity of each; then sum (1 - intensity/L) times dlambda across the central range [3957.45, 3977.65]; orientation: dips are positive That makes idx 5.69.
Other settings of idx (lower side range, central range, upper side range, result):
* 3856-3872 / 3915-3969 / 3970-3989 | 7.3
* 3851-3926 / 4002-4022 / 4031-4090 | -2.8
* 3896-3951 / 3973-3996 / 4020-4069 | -0.7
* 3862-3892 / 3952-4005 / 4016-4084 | 3.8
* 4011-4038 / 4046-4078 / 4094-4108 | 0.8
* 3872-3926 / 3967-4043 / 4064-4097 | -4.1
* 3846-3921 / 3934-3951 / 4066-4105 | 4.4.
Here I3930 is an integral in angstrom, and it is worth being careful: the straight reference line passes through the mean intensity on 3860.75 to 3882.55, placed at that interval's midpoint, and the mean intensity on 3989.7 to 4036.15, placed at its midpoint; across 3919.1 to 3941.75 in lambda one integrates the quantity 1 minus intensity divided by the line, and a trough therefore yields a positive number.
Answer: 8.17 angstrom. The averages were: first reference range 4.81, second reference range 9.25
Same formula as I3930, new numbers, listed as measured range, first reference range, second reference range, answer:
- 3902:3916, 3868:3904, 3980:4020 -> -2.10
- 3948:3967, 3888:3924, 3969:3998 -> 3.11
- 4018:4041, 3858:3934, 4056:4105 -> -4.49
